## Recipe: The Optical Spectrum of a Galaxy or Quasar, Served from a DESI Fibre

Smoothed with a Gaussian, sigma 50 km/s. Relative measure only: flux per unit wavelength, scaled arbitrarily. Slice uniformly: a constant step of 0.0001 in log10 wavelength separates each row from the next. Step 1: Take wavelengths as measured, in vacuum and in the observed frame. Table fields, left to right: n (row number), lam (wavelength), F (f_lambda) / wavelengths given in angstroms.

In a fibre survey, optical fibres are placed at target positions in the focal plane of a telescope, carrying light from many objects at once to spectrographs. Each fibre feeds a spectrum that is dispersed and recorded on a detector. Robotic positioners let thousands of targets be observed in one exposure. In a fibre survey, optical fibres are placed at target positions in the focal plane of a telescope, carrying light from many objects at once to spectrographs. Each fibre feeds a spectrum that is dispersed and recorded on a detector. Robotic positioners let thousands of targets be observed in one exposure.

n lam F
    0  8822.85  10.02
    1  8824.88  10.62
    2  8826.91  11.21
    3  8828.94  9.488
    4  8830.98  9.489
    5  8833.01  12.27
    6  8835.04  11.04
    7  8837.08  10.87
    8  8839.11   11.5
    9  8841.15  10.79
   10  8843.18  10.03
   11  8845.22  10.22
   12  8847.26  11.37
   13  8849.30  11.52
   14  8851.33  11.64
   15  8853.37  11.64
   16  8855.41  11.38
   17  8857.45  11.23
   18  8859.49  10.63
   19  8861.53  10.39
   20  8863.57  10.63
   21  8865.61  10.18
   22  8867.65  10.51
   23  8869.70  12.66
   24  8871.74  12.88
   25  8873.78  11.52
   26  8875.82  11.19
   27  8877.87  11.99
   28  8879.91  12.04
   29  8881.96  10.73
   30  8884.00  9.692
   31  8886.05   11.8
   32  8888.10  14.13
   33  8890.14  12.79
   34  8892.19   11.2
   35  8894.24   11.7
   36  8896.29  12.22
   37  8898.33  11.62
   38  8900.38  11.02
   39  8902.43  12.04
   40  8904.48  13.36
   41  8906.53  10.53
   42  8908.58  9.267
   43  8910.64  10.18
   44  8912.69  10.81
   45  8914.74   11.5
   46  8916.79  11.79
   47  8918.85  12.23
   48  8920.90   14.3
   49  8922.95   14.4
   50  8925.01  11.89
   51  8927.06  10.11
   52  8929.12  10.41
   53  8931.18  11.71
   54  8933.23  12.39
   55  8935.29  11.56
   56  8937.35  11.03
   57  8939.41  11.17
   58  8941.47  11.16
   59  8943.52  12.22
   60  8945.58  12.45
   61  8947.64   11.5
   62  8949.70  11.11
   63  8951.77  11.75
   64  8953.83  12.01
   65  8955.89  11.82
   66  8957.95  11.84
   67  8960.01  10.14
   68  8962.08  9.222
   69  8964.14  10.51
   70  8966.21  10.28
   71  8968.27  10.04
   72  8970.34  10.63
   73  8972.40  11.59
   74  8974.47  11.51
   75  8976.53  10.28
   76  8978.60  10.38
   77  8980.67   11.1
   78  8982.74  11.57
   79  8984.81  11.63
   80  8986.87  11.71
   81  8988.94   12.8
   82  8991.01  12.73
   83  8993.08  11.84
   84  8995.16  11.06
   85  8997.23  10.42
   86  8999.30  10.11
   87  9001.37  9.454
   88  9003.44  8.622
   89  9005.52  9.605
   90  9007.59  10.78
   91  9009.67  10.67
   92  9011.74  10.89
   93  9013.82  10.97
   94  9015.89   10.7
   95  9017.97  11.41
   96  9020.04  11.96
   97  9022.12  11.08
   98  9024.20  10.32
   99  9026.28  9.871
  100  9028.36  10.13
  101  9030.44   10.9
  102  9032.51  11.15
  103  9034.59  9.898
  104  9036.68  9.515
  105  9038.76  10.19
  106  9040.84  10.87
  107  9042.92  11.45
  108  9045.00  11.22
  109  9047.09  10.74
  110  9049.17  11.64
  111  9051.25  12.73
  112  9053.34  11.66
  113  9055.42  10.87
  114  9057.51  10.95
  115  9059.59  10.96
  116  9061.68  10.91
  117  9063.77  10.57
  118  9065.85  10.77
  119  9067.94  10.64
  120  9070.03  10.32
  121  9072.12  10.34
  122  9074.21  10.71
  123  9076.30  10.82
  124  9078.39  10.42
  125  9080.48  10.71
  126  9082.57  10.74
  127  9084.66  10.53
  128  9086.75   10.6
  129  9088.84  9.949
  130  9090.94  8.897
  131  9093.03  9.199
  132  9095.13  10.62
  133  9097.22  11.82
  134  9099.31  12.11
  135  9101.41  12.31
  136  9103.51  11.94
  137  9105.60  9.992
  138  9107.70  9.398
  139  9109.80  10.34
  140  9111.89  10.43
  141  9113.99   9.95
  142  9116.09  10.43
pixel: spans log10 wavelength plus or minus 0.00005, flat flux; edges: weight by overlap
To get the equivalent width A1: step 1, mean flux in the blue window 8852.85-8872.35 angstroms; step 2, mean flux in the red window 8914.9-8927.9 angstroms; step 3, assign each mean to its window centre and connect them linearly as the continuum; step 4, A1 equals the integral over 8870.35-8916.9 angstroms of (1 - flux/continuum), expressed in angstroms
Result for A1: 1.0 angstroms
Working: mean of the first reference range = 11.2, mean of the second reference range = 12.4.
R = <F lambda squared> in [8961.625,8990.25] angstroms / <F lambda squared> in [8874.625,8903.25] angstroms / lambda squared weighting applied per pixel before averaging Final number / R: 0.96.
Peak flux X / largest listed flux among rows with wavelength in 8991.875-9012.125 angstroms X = 11.84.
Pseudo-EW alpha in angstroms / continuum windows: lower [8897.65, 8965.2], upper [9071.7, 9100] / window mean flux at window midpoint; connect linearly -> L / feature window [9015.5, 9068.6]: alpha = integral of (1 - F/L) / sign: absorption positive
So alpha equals -0.5 angstroms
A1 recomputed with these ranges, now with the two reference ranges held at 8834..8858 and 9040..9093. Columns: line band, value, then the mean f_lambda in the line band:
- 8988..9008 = 0.3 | 10.7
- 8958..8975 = 0.6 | 10.5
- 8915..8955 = -3.2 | 11.8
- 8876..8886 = -0.1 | 11.2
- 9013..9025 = -0.3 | 11.1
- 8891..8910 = -0.7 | 11.4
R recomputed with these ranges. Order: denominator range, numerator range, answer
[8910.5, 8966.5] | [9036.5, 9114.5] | 0.96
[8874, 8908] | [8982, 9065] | 0.96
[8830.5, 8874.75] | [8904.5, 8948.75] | 1.06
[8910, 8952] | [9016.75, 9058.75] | 0.96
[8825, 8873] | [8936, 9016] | 1.03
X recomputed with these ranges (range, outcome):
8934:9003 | 12.8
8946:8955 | 12.01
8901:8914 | 13.36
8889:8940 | 14.4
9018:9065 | 12.73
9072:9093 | 10.82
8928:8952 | 12.45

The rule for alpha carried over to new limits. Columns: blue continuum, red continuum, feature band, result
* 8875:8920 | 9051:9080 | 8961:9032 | 2.2 angstroms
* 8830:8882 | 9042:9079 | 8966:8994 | -0.7 angstroms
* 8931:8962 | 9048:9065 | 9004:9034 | 1.7 angstroms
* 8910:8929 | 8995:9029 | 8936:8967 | 0.5 angstroms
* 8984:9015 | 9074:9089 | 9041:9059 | -1.1 angstroms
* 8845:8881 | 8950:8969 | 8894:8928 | -1.9 angstroms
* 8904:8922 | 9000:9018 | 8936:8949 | -0.5 angstroms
